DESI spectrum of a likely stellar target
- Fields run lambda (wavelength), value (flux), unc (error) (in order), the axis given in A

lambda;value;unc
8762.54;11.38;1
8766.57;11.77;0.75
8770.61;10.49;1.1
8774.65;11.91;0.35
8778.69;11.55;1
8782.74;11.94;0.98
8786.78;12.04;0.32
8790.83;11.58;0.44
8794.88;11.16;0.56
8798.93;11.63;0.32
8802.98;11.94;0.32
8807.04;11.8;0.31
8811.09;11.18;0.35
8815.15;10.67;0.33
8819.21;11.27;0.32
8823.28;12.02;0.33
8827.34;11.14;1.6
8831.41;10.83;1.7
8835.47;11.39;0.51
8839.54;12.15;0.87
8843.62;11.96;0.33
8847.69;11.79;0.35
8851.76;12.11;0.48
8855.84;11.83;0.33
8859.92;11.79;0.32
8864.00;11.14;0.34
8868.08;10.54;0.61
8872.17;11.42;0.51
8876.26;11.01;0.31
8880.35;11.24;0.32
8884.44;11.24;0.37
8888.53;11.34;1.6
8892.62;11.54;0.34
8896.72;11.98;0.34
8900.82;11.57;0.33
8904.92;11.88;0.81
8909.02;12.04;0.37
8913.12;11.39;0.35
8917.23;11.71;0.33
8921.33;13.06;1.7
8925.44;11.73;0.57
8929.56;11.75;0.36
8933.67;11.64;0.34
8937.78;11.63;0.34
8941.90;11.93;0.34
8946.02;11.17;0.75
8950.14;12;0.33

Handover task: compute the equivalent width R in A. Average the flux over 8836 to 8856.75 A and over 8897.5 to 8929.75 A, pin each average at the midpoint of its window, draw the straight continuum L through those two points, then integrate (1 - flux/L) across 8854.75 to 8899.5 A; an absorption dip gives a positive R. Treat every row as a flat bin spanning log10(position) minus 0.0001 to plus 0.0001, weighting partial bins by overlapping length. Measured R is 2.1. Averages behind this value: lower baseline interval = 11.9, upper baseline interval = 11.9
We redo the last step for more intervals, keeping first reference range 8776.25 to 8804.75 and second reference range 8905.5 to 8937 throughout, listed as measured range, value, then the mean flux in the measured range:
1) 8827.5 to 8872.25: 1.0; 11.5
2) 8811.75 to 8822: 0.6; 11.1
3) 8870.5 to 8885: 0.7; 11.2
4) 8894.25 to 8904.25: 0.1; 11.8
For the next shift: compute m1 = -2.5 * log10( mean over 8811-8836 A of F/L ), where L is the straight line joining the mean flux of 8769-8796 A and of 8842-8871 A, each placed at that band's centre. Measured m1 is 0.03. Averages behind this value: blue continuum 11.6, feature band 11.2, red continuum 11.6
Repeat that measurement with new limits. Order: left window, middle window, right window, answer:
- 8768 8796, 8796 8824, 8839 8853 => 0.03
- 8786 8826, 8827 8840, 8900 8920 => 0.02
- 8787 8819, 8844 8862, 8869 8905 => -0.04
